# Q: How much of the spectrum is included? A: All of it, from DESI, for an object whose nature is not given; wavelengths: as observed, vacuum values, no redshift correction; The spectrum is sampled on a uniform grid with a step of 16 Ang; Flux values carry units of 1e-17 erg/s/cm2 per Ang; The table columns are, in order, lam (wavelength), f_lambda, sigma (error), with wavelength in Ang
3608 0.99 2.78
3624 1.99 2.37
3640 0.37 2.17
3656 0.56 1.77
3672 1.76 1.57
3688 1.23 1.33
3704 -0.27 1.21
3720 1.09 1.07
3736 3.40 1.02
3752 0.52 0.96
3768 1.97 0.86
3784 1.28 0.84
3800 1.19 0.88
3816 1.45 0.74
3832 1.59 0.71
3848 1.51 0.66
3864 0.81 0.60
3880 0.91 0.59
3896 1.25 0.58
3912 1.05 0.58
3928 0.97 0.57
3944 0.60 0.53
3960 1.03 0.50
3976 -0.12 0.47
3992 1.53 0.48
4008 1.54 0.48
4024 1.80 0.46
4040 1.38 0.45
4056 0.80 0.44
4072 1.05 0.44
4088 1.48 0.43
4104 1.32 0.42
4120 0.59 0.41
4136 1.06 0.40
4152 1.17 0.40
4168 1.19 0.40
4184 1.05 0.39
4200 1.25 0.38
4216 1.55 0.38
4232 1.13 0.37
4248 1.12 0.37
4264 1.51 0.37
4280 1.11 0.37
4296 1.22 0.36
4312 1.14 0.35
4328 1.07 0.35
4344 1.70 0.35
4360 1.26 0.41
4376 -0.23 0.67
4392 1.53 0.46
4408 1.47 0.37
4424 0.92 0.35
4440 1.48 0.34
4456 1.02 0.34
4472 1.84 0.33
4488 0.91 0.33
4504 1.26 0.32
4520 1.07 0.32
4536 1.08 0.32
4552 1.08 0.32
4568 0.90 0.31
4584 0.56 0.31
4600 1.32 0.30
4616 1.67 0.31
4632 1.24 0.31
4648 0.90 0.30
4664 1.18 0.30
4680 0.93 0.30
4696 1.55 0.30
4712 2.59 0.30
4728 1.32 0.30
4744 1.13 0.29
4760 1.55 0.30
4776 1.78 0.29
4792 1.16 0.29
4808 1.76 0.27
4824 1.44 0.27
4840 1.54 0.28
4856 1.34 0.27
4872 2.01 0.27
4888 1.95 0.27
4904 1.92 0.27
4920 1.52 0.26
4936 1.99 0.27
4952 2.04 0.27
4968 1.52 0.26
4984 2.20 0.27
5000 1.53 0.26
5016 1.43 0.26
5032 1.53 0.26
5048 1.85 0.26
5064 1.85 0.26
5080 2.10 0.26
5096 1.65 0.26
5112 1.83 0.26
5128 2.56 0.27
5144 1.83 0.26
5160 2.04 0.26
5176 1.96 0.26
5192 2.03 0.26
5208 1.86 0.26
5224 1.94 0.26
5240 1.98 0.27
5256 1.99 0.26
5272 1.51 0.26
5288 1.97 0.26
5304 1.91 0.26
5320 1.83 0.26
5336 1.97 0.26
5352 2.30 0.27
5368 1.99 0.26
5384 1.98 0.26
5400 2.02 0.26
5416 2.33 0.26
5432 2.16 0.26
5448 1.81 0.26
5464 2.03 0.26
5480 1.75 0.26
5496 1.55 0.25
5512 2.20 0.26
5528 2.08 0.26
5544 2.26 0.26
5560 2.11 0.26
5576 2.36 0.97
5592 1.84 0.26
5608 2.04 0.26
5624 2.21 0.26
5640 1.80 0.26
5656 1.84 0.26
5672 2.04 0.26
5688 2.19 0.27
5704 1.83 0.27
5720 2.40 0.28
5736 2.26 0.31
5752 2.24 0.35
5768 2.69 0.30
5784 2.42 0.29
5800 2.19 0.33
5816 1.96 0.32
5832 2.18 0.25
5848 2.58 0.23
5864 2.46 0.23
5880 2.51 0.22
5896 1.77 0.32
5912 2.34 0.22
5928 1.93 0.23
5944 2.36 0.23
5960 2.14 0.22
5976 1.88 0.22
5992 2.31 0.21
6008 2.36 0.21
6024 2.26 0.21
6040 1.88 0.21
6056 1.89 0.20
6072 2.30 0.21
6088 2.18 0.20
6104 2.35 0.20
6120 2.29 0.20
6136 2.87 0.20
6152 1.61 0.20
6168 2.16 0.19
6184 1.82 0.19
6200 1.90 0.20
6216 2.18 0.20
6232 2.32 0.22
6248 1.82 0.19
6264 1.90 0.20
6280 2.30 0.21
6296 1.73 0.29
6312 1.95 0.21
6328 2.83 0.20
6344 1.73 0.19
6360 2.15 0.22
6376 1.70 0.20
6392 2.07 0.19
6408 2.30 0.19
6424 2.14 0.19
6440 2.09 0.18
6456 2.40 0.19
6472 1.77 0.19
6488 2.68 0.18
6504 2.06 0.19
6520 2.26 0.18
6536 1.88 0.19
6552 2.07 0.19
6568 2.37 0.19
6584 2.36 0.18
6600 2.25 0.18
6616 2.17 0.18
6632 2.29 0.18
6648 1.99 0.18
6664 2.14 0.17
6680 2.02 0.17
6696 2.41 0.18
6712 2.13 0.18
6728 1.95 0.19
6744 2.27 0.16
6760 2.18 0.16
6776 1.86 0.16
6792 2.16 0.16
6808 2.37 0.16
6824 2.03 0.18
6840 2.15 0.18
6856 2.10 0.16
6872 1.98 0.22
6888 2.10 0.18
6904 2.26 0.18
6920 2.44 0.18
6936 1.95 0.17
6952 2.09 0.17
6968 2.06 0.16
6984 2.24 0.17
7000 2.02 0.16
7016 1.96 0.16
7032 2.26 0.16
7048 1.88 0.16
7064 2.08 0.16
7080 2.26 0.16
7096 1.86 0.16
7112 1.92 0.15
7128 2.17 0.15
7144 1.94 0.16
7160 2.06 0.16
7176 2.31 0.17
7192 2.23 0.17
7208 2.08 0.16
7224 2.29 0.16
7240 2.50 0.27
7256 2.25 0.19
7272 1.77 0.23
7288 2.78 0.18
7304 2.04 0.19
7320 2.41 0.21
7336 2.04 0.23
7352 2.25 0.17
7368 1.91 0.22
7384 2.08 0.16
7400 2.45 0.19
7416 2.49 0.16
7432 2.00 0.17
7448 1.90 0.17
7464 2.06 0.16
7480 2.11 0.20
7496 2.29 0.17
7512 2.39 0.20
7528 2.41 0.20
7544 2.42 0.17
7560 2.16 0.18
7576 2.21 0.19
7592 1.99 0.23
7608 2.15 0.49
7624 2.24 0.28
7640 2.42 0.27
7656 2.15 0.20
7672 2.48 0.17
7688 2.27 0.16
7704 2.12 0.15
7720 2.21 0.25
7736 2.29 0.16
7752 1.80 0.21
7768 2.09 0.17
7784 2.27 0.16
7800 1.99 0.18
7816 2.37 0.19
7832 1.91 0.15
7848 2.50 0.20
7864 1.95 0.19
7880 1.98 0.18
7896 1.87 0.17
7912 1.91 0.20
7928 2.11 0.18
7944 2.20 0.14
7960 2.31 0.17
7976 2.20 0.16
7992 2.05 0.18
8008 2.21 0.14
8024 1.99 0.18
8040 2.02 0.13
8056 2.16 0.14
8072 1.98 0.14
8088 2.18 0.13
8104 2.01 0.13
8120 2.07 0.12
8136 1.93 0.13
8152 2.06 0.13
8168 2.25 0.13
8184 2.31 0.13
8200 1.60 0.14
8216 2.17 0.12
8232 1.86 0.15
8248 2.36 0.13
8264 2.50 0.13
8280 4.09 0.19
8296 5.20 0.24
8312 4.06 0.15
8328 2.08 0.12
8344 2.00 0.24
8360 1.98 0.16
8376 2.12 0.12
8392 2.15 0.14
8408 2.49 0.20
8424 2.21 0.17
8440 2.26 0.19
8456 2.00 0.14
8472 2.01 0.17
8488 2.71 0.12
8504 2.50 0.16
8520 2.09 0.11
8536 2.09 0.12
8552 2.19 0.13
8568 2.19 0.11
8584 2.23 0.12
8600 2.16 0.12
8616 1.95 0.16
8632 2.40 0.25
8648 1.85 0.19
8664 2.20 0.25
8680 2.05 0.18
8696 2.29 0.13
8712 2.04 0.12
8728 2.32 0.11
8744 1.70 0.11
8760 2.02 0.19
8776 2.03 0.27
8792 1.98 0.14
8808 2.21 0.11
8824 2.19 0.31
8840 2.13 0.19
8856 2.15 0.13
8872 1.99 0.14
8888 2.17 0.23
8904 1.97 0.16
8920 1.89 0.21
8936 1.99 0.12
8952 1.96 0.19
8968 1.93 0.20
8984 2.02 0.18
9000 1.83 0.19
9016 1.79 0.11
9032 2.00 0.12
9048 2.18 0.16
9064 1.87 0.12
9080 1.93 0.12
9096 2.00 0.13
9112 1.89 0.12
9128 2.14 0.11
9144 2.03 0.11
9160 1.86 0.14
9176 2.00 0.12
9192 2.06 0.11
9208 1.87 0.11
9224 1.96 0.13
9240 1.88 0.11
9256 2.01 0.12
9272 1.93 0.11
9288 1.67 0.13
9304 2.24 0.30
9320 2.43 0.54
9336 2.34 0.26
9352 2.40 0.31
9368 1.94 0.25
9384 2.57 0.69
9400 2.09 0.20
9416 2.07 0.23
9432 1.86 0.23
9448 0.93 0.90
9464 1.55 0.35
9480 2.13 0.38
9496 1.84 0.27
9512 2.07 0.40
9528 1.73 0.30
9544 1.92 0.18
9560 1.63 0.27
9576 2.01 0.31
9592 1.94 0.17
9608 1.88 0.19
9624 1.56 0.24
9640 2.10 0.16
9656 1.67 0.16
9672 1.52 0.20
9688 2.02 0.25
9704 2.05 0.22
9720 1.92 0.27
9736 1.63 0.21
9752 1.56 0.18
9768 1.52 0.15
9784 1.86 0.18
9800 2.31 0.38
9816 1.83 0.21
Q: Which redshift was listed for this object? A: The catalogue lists 0.263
